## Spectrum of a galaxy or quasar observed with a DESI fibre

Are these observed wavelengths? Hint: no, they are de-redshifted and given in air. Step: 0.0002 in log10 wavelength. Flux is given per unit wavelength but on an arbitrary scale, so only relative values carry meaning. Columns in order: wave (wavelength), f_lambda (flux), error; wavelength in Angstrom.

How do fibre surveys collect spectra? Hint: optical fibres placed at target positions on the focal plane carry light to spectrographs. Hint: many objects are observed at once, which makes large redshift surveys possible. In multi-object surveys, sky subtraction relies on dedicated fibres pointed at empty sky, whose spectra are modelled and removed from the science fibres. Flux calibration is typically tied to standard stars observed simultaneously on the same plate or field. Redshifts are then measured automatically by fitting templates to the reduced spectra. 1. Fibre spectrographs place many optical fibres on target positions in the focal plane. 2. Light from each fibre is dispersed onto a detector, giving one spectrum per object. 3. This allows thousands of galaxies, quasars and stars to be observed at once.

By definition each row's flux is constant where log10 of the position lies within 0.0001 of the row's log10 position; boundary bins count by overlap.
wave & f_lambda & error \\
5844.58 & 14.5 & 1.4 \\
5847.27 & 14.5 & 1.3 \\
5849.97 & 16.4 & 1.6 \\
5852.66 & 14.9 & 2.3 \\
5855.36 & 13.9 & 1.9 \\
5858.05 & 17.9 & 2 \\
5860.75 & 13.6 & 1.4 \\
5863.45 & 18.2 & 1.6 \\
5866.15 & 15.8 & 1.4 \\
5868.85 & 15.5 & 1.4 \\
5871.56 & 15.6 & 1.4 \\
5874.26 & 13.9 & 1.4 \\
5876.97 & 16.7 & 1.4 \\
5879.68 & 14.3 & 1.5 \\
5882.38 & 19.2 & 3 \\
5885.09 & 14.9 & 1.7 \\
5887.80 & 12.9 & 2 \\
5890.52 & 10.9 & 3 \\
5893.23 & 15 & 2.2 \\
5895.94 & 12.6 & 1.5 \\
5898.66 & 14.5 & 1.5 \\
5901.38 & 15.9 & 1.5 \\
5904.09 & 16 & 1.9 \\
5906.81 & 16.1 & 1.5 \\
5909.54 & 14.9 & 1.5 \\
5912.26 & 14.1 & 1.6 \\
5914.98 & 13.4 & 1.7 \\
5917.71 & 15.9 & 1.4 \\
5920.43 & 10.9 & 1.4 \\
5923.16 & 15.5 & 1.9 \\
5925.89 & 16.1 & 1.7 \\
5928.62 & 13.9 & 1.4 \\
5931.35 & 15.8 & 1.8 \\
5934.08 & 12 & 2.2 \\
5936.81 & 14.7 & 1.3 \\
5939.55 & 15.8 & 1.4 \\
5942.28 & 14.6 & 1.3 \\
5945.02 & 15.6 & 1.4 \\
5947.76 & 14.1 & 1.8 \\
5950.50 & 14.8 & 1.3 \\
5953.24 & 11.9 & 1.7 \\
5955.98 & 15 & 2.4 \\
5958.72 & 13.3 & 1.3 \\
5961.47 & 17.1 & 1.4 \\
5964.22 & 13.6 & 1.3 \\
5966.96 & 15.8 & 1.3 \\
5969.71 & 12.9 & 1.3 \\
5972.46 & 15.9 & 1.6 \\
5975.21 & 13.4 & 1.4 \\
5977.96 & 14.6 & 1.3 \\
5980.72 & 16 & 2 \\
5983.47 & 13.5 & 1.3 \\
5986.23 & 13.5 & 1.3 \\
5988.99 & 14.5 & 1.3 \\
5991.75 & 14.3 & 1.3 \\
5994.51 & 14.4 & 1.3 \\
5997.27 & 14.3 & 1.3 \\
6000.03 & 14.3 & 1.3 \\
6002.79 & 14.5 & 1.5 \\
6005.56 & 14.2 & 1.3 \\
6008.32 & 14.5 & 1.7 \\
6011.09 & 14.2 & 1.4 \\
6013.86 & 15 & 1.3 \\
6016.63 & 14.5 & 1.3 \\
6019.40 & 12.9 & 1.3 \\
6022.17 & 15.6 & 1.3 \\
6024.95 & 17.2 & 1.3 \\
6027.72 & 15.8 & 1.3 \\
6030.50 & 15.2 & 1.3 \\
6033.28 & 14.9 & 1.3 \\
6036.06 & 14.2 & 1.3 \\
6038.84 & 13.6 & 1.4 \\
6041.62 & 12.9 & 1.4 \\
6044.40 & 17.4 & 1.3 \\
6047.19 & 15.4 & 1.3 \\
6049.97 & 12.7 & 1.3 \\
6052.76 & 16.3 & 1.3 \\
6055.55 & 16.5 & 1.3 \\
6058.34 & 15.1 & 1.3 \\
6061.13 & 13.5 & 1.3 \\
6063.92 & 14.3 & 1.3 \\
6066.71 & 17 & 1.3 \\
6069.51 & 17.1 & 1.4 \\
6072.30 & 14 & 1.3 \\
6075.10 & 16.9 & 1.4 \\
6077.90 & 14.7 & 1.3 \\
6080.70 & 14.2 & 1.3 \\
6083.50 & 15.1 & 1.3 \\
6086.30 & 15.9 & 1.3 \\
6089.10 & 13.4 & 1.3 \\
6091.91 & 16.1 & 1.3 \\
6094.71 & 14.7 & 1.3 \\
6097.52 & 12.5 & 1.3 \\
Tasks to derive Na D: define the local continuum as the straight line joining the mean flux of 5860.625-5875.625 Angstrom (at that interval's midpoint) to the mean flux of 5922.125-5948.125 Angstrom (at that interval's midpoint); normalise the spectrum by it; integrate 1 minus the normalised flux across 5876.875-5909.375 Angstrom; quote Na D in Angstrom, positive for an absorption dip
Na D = 0.96 Angstrom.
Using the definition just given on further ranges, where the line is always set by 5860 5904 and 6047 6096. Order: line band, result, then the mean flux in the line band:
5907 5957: 2.1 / 14.4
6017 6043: 0.7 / 14.7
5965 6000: 1.6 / 14.4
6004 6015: 0.5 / 14.5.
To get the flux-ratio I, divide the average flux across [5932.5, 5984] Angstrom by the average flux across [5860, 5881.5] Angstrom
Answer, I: 0.9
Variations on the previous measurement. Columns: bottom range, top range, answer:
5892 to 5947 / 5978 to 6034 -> 1.00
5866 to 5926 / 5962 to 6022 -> 0.97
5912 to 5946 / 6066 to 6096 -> 1.06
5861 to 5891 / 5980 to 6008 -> 0.93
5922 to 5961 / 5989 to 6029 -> 1.01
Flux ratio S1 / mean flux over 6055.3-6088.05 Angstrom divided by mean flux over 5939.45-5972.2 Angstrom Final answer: 1.05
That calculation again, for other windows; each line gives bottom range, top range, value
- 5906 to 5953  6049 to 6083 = 1.05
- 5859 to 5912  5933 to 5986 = 0.96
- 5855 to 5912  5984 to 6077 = 0.98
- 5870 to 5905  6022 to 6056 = 1.02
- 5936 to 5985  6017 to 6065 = 1.02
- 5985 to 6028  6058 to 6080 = 1.05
